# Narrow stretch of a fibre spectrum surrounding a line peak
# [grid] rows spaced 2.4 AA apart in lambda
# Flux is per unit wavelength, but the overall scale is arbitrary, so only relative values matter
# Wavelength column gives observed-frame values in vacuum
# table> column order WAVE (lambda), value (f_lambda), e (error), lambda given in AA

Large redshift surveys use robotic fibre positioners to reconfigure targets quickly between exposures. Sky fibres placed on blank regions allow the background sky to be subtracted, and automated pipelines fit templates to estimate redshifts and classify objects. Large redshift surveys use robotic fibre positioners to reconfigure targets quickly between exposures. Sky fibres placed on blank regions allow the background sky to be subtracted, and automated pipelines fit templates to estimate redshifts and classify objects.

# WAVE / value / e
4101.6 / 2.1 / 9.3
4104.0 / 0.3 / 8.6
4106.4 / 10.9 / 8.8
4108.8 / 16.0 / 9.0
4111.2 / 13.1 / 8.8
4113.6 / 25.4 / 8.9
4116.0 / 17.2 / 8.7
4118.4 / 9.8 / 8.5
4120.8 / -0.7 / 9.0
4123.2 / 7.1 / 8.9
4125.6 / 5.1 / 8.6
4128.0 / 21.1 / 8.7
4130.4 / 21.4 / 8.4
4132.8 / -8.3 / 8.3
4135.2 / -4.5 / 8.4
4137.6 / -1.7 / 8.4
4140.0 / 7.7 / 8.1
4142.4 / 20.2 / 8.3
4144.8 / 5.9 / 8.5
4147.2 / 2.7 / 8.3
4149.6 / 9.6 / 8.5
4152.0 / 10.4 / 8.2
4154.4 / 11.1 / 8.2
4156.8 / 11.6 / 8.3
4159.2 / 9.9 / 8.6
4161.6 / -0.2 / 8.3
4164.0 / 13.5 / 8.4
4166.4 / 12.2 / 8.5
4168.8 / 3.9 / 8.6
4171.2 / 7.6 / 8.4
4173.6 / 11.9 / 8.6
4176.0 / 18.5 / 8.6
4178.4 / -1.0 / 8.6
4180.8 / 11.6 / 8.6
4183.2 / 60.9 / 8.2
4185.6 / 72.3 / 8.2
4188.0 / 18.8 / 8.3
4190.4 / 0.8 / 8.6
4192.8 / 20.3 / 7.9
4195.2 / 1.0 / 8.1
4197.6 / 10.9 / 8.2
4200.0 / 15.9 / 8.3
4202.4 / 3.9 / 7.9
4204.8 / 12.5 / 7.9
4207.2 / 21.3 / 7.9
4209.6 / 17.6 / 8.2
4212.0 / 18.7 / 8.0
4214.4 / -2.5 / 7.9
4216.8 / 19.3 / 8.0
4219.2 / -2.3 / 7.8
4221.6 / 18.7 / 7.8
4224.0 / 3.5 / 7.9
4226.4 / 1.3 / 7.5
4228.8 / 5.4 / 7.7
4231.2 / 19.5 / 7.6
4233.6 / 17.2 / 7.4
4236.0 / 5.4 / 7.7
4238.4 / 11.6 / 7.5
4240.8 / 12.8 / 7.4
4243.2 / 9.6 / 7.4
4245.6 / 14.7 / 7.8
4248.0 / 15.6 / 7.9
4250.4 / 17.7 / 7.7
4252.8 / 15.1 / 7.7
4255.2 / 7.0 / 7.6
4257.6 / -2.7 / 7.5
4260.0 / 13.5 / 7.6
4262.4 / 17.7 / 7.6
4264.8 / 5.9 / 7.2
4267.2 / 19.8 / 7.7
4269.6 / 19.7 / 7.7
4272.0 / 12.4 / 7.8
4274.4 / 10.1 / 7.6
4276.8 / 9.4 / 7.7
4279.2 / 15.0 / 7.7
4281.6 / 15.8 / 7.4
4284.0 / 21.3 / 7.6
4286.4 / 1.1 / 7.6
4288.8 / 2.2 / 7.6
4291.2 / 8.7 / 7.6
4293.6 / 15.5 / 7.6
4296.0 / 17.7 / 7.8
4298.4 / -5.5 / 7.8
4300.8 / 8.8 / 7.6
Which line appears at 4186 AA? [O II] 3727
